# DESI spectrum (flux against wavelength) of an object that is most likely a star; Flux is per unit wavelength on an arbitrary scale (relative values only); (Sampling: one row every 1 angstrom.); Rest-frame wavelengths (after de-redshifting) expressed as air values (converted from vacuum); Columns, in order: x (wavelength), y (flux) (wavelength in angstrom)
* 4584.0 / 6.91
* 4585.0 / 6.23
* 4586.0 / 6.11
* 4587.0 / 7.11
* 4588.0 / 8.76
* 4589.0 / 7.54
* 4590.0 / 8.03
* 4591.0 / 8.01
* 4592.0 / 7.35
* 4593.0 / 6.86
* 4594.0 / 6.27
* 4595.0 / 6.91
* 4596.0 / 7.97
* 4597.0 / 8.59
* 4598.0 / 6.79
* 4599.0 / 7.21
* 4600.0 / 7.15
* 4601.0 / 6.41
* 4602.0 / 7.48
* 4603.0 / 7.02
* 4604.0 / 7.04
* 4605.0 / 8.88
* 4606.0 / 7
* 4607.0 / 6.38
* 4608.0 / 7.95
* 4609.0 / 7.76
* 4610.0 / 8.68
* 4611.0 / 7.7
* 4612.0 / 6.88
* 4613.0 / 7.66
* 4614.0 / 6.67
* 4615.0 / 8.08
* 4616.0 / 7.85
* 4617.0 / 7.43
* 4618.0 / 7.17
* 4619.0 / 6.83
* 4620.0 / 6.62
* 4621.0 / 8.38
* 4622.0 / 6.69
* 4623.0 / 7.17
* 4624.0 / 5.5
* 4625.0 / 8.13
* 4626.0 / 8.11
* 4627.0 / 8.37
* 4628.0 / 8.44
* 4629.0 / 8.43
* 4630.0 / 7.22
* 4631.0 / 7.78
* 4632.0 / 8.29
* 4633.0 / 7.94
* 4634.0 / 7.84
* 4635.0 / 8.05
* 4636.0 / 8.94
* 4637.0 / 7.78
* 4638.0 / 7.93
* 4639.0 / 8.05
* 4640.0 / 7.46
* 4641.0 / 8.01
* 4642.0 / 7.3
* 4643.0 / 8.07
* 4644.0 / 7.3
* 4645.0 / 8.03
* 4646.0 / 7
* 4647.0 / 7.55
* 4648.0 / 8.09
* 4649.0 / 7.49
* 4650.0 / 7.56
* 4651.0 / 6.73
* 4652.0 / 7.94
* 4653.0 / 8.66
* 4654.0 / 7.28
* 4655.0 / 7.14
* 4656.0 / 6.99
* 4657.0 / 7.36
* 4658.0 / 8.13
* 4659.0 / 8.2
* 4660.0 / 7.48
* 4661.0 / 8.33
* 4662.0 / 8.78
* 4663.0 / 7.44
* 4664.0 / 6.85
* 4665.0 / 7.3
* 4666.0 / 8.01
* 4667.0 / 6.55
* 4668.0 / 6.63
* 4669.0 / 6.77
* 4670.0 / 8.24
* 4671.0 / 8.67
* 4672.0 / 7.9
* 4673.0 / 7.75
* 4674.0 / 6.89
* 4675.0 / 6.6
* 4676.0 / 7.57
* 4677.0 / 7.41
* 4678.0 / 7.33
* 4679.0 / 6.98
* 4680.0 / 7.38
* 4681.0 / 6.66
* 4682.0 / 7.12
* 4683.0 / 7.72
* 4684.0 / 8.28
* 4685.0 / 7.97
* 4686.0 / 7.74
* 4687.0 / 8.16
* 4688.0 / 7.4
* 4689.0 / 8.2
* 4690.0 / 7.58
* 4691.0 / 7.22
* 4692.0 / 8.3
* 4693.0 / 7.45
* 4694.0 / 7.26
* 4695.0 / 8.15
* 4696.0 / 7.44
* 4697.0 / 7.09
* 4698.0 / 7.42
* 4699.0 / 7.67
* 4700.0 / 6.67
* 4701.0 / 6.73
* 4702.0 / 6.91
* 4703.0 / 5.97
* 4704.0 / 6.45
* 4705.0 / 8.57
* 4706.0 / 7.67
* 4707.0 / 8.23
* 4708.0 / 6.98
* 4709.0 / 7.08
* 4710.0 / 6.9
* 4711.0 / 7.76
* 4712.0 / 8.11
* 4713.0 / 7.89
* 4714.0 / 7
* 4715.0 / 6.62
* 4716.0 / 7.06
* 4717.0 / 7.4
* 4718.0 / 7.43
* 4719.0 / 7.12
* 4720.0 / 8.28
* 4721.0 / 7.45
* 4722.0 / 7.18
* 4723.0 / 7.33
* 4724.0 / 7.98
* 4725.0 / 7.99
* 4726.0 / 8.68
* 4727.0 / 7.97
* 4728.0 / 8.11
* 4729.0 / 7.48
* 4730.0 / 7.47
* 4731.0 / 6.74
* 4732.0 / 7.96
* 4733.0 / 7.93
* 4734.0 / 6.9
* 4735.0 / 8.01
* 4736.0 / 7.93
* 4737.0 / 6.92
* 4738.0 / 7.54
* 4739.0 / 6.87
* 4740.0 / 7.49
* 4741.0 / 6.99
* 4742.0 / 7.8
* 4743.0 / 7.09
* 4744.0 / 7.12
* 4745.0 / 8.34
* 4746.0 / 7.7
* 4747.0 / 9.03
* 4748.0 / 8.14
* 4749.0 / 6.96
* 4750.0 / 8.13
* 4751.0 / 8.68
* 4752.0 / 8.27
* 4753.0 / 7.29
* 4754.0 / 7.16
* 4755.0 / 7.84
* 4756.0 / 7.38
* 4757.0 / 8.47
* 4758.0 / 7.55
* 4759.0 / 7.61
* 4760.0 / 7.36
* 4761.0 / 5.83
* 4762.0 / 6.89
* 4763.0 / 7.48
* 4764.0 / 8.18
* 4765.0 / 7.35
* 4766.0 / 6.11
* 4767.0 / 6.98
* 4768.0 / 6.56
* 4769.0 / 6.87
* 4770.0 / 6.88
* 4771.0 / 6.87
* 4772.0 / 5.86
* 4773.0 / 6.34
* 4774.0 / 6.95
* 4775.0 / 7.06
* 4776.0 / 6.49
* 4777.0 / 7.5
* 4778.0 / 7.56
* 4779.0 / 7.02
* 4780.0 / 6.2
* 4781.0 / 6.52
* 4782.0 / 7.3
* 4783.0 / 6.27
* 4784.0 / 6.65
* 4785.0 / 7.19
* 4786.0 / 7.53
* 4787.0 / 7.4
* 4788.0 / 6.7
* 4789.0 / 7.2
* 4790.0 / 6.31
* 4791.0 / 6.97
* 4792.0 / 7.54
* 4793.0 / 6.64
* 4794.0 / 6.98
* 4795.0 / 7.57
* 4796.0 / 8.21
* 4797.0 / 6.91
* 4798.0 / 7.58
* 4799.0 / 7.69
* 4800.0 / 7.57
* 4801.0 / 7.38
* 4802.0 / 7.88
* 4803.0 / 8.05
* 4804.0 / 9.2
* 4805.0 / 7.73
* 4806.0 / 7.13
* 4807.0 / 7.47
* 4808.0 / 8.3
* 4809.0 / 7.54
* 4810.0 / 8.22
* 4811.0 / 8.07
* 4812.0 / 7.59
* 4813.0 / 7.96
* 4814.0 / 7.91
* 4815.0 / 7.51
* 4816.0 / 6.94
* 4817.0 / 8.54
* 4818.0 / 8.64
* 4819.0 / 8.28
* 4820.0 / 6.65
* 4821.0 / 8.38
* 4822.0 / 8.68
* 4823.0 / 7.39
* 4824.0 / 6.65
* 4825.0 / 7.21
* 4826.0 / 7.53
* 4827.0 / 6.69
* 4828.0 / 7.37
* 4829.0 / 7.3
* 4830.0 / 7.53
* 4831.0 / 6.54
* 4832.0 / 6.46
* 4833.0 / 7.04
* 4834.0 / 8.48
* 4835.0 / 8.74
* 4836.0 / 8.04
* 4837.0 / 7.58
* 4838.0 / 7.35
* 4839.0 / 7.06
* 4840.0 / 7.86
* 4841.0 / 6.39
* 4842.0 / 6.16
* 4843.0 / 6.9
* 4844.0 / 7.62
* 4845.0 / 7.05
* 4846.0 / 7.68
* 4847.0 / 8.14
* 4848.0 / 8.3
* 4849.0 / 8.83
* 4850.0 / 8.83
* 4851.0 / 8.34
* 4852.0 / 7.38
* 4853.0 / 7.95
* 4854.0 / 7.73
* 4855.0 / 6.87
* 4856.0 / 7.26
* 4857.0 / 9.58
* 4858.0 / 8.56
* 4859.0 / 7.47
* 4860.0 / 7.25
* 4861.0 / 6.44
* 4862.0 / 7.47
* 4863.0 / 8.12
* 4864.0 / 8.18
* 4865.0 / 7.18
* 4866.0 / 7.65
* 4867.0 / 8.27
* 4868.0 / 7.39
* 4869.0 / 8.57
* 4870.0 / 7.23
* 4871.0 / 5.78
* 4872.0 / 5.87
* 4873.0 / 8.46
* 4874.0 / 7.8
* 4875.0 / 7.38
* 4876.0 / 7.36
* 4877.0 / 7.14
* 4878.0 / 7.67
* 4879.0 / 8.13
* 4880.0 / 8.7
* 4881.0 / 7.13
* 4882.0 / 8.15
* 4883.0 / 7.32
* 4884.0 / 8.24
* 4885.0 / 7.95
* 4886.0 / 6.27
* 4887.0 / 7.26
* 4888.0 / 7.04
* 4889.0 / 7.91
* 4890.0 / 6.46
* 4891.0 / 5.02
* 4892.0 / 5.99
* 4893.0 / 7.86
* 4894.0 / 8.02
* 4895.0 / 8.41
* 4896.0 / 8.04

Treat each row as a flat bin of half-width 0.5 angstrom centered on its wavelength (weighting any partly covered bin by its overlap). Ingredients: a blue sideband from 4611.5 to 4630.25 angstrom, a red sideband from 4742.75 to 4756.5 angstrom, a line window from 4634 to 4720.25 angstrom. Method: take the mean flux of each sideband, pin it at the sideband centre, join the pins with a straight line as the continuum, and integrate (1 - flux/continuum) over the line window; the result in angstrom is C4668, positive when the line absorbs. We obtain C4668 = 0.9 angstrom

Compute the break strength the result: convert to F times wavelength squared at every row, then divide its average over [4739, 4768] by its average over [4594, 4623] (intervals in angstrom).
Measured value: 1.08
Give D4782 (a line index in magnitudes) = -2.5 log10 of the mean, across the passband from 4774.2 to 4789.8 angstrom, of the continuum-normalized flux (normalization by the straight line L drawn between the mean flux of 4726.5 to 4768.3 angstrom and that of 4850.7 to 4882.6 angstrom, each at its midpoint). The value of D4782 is 0.089 mag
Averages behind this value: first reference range 7.52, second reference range 7.63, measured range 6.96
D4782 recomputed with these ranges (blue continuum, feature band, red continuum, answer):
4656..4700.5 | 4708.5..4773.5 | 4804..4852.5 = 0.02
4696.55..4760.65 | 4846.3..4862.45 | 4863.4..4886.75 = -0.05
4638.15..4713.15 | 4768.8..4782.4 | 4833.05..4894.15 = 0.11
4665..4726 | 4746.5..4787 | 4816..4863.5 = 0.05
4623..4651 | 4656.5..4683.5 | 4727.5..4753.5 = 0.04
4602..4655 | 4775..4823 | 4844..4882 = 0.03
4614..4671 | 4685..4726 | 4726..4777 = 0.00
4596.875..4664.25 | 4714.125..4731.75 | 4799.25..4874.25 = 0.01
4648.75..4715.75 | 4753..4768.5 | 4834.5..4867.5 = 0.05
